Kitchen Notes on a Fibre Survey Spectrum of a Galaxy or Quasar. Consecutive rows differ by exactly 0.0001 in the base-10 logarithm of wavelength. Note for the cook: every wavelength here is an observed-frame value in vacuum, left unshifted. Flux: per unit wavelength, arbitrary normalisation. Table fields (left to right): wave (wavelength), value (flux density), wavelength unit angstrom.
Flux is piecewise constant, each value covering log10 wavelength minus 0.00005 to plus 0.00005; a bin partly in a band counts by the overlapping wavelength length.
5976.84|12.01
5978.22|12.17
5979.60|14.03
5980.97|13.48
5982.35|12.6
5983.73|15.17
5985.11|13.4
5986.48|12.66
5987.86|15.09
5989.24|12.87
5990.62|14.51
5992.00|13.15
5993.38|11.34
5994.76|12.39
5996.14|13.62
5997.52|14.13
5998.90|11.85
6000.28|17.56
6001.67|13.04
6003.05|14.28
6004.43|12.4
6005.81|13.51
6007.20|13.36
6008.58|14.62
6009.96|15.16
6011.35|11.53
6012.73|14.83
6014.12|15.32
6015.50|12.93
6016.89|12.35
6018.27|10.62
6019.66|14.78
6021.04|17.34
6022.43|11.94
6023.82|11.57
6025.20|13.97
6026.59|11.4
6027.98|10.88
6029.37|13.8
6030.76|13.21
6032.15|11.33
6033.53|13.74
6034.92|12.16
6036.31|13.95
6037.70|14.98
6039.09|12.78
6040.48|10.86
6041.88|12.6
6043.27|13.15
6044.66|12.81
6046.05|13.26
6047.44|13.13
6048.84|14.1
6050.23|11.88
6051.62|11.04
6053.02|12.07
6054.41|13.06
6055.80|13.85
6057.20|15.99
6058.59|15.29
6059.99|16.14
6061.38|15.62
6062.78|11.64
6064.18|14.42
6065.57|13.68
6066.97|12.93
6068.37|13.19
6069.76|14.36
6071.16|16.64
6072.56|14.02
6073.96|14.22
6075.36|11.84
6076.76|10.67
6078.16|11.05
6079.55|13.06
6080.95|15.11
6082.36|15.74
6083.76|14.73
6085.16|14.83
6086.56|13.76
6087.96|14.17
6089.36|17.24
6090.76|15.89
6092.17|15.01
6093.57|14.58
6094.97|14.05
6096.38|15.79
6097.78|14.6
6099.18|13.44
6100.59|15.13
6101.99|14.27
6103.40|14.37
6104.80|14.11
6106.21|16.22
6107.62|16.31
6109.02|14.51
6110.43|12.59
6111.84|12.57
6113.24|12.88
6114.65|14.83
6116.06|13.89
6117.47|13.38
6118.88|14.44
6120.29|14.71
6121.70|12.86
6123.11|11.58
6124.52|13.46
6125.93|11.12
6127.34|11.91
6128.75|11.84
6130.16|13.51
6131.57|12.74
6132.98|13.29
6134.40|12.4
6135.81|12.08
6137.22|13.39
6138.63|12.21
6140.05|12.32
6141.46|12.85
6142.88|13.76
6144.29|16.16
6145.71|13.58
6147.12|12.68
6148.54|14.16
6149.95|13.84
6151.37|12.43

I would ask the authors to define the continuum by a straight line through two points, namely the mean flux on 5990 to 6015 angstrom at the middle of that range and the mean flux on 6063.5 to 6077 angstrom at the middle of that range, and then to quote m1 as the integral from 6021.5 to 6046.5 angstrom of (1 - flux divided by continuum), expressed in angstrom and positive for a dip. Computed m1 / 1.8 angstrom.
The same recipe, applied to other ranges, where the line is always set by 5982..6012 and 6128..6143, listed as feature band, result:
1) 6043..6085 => -1.6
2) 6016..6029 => 0.6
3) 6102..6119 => -1.7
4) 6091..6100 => -1.2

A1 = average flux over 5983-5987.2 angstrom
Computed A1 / 13.8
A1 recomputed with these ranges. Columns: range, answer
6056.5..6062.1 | 15.7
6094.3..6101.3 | 14.6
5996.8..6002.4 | 14.1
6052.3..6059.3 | 14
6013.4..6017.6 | 13.5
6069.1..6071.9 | 15.5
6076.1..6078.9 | 10.9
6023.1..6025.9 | 12.8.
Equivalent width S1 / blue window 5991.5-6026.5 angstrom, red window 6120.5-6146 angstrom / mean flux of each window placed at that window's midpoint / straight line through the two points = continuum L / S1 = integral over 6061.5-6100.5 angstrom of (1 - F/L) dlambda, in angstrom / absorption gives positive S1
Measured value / -3.0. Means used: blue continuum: 13.5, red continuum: 12.9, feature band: 14.1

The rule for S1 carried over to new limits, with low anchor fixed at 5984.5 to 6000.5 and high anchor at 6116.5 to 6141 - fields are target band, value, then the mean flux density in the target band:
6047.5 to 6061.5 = -0.70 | 13.8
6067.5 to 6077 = -0.46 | 13.7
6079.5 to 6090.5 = -1.67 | 15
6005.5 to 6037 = 0.18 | 13.2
